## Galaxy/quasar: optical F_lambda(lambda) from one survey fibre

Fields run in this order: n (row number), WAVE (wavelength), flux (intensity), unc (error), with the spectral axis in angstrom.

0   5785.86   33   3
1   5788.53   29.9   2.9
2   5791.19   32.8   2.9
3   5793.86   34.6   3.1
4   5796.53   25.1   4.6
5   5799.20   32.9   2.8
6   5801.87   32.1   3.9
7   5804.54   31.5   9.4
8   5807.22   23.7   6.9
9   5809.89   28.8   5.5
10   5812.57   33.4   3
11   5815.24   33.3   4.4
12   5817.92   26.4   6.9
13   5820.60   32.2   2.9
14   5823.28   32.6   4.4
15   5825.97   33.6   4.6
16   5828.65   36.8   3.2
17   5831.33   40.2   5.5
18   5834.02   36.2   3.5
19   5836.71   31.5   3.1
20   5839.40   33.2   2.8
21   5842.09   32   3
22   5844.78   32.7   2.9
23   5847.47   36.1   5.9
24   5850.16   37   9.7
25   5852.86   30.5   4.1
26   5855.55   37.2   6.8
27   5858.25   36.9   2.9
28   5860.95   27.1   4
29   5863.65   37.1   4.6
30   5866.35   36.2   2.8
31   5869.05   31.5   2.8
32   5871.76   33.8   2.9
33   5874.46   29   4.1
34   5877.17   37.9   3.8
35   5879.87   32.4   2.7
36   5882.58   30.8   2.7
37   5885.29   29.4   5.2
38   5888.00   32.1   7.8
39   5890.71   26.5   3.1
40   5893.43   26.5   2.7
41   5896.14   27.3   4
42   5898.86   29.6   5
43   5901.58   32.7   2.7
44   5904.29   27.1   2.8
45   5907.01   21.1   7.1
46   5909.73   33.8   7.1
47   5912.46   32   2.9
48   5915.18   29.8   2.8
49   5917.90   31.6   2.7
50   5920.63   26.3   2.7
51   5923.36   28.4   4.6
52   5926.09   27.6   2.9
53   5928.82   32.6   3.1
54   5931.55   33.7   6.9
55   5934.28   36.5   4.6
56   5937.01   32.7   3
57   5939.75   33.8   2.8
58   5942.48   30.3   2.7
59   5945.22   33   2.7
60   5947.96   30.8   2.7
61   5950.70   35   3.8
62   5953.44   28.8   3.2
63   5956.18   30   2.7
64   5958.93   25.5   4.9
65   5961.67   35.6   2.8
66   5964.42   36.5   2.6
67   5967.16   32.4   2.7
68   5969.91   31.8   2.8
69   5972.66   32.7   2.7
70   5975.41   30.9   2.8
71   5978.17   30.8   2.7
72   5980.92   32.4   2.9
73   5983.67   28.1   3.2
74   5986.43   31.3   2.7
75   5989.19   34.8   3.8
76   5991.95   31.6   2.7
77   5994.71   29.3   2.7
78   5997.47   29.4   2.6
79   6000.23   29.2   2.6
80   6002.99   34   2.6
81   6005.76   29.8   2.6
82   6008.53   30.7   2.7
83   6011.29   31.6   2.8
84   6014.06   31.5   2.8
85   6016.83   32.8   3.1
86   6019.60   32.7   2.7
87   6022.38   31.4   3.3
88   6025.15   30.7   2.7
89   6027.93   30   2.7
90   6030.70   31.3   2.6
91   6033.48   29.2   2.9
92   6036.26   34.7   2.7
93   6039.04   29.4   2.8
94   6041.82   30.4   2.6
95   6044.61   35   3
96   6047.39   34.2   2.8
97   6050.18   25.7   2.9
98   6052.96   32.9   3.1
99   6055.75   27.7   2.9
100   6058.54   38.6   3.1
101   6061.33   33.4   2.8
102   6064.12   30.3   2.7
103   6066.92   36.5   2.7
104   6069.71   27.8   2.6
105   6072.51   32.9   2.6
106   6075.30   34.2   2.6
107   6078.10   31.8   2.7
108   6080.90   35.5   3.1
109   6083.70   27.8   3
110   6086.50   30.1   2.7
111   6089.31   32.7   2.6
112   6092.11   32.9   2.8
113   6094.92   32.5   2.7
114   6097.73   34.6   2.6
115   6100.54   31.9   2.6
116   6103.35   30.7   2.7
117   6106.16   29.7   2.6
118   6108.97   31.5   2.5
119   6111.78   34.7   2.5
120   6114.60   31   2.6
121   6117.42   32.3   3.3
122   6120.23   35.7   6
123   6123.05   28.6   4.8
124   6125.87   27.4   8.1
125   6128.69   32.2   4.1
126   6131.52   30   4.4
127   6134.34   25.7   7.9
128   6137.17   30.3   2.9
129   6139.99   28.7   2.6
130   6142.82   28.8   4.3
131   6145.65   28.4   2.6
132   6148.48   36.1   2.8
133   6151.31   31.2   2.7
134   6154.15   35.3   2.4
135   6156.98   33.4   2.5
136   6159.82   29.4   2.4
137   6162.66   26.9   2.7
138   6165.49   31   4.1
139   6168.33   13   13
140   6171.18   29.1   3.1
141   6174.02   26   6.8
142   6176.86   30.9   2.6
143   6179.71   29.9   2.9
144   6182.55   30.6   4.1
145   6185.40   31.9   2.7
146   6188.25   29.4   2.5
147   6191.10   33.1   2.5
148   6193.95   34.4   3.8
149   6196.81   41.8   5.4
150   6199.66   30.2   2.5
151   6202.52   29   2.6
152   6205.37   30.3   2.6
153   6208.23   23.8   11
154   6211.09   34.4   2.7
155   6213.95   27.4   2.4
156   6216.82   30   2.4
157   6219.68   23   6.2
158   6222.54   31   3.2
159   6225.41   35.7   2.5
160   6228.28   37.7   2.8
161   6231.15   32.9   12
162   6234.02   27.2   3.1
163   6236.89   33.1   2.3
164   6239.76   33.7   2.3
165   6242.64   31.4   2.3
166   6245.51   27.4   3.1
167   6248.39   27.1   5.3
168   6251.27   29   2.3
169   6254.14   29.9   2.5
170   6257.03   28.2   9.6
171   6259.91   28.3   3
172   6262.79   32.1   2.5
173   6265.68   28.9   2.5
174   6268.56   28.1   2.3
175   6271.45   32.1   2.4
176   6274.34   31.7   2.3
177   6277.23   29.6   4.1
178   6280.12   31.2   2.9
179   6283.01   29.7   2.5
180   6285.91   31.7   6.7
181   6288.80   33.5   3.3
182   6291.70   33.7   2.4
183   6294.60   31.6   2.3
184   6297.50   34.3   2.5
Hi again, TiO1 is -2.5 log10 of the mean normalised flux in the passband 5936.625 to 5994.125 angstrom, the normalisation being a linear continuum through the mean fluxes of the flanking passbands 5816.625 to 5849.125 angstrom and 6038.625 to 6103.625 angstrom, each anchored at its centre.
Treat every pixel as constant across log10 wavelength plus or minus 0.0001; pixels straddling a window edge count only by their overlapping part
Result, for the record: 0.03 mag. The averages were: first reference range 33.7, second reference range 32.1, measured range 31.8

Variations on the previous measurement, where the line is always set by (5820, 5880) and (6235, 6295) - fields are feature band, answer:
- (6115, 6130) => 0.02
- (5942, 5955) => 0.05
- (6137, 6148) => 0.07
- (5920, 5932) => 0.13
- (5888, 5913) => 0.18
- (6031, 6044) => 0.05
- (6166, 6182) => 0.19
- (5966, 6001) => 0.06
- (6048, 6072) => 0.02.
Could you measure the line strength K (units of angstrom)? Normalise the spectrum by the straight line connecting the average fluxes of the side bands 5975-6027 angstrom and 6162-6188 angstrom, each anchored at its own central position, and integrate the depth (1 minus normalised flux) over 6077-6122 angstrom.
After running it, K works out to -4.48 angstrom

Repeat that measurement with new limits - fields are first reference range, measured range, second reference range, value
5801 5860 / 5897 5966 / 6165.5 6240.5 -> 2.9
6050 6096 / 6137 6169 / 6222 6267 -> 1.8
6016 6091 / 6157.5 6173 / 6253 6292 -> 2.4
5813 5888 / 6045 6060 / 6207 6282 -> -0.1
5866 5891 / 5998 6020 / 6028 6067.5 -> 0.4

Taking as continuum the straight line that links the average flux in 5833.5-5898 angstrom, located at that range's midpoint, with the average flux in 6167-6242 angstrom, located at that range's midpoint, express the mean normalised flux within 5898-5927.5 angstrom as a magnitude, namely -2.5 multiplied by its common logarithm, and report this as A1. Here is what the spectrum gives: 0.11 mag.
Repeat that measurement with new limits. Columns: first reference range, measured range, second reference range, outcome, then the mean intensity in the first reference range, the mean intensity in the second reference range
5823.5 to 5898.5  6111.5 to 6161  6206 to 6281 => 0.00 mag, 33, 30.2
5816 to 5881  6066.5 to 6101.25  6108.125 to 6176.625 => -0.06 mag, 33.8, 29.9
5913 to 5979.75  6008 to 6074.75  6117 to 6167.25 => -0.03 mag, 31.6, 30.5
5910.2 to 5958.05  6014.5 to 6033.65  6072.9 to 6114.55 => 0.02 mag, 31.3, 32.2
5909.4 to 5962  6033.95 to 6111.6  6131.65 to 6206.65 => -0.05 mag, 31.3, 30.2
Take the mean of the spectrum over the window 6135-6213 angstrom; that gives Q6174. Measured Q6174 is 30.2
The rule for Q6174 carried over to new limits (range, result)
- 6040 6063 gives 32.2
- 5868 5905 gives 30.5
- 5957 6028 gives 31.5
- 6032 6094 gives 32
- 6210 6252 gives 30.7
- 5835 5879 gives 33.7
